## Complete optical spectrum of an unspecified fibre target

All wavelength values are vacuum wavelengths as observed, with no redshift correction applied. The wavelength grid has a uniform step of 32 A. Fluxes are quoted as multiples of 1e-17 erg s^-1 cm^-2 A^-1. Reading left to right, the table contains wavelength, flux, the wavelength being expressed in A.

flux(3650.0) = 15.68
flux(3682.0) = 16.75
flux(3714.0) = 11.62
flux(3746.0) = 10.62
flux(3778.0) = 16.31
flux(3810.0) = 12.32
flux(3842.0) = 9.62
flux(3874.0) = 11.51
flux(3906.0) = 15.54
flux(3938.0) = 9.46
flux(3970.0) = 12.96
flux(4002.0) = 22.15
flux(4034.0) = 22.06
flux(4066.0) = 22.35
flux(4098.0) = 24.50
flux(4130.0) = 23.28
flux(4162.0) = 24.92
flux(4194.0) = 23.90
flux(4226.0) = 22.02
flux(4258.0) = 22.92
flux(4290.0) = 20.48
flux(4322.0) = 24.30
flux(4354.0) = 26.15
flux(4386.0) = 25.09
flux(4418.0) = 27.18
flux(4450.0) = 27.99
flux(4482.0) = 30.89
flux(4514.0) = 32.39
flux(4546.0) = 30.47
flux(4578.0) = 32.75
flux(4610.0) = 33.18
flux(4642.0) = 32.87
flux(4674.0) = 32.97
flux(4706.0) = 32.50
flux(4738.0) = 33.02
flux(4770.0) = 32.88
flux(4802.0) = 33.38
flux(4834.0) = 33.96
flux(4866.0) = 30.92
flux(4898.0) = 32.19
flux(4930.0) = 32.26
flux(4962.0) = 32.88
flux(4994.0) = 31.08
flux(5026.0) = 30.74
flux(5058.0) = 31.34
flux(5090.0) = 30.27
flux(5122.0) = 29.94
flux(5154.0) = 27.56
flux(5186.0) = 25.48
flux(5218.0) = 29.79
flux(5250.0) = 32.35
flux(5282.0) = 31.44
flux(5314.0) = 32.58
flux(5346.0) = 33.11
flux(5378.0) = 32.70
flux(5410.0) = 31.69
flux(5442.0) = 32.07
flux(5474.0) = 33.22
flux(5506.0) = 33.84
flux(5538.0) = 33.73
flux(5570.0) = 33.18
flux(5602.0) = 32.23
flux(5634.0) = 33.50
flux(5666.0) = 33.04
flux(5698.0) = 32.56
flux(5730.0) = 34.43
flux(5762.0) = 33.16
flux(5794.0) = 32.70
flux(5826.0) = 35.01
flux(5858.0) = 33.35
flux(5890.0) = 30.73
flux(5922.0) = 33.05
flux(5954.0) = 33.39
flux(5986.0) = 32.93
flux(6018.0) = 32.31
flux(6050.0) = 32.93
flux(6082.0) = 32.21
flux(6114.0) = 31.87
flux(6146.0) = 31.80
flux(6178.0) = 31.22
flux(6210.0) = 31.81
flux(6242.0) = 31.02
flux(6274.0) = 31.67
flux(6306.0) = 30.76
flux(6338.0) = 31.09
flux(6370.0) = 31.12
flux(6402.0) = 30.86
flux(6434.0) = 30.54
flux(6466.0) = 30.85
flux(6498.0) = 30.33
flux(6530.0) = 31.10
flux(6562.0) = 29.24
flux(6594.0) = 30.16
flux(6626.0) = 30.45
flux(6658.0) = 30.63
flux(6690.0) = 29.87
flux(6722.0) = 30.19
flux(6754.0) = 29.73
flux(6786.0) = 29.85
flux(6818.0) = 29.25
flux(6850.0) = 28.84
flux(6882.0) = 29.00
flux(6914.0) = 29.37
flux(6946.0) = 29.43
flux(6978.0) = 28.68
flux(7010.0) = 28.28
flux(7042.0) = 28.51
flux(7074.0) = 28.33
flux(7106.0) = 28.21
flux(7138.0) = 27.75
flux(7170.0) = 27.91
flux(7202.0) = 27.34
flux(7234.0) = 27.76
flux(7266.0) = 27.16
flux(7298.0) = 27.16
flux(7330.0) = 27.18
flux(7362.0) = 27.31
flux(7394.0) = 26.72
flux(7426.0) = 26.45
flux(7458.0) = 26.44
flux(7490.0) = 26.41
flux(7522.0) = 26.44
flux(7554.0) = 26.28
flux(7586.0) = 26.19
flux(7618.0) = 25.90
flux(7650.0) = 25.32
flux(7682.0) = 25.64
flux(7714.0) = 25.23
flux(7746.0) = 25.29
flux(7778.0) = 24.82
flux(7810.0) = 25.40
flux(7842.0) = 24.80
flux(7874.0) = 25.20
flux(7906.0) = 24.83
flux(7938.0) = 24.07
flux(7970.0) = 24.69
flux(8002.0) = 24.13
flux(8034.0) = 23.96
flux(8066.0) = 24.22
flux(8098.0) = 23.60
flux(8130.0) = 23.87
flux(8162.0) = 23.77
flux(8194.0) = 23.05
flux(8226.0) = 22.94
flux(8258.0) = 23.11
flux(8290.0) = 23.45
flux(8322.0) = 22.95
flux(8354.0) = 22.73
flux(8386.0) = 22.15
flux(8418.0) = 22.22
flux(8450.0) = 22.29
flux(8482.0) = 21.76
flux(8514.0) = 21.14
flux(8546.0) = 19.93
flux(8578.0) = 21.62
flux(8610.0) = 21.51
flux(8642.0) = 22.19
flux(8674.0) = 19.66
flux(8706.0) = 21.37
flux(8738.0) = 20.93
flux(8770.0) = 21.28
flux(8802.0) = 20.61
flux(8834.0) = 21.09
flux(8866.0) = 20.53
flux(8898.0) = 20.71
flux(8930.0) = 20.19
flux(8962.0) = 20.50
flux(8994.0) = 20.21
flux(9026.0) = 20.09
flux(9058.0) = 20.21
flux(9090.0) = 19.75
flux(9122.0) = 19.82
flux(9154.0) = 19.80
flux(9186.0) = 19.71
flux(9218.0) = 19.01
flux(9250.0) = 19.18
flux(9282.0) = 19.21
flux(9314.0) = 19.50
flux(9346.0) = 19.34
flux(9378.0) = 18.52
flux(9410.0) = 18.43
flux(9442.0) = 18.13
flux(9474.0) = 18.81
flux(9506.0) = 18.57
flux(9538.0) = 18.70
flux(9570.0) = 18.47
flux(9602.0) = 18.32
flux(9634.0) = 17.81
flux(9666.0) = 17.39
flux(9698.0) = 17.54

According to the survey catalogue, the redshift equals 0.00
